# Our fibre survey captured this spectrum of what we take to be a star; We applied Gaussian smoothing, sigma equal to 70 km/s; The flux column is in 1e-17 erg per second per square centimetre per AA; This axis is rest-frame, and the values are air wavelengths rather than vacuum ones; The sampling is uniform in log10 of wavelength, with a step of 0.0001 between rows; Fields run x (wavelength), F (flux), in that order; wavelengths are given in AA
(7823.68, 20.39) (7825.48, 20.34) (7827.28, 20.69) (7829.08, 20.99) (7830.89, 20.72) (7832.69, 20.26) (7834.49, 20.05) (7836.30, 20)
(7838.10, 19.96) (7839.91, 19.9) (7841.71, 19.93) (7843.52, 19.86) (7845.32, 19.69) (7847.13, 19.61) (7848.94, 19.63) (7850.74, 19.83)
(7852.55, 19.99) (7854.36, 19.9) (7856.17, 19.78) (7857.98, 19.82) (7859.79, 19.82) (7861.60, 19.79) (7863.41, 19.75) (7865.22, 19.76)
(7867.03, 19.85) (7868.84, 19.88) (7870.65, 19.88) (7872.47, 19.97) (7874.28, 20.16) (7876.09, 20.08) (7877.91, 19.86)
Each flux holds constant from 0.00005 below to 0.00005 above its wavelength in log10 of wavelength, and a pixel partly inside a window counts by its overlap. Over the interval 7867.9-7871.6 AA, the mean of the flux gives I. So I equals 19.9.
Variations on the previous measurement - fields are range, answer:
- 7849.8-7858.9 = 19.9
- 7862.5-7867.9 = 19.8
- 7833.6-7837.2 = 20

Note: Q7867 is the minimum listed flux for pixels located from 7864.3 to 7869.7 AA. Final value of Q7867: 19.76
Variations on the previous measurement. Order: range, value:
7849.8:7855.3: 19.83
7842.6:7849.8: 19.61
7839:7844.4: 19.86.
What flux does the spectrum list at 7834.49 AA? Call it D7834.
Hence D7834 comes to 20.05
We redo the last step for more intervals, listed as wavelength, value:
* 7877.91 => 19.86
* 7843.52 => 19.86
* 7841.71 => 19.93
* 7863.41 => 19.75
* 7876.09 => 20.08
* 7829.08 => 20.99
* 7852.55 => 19.99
